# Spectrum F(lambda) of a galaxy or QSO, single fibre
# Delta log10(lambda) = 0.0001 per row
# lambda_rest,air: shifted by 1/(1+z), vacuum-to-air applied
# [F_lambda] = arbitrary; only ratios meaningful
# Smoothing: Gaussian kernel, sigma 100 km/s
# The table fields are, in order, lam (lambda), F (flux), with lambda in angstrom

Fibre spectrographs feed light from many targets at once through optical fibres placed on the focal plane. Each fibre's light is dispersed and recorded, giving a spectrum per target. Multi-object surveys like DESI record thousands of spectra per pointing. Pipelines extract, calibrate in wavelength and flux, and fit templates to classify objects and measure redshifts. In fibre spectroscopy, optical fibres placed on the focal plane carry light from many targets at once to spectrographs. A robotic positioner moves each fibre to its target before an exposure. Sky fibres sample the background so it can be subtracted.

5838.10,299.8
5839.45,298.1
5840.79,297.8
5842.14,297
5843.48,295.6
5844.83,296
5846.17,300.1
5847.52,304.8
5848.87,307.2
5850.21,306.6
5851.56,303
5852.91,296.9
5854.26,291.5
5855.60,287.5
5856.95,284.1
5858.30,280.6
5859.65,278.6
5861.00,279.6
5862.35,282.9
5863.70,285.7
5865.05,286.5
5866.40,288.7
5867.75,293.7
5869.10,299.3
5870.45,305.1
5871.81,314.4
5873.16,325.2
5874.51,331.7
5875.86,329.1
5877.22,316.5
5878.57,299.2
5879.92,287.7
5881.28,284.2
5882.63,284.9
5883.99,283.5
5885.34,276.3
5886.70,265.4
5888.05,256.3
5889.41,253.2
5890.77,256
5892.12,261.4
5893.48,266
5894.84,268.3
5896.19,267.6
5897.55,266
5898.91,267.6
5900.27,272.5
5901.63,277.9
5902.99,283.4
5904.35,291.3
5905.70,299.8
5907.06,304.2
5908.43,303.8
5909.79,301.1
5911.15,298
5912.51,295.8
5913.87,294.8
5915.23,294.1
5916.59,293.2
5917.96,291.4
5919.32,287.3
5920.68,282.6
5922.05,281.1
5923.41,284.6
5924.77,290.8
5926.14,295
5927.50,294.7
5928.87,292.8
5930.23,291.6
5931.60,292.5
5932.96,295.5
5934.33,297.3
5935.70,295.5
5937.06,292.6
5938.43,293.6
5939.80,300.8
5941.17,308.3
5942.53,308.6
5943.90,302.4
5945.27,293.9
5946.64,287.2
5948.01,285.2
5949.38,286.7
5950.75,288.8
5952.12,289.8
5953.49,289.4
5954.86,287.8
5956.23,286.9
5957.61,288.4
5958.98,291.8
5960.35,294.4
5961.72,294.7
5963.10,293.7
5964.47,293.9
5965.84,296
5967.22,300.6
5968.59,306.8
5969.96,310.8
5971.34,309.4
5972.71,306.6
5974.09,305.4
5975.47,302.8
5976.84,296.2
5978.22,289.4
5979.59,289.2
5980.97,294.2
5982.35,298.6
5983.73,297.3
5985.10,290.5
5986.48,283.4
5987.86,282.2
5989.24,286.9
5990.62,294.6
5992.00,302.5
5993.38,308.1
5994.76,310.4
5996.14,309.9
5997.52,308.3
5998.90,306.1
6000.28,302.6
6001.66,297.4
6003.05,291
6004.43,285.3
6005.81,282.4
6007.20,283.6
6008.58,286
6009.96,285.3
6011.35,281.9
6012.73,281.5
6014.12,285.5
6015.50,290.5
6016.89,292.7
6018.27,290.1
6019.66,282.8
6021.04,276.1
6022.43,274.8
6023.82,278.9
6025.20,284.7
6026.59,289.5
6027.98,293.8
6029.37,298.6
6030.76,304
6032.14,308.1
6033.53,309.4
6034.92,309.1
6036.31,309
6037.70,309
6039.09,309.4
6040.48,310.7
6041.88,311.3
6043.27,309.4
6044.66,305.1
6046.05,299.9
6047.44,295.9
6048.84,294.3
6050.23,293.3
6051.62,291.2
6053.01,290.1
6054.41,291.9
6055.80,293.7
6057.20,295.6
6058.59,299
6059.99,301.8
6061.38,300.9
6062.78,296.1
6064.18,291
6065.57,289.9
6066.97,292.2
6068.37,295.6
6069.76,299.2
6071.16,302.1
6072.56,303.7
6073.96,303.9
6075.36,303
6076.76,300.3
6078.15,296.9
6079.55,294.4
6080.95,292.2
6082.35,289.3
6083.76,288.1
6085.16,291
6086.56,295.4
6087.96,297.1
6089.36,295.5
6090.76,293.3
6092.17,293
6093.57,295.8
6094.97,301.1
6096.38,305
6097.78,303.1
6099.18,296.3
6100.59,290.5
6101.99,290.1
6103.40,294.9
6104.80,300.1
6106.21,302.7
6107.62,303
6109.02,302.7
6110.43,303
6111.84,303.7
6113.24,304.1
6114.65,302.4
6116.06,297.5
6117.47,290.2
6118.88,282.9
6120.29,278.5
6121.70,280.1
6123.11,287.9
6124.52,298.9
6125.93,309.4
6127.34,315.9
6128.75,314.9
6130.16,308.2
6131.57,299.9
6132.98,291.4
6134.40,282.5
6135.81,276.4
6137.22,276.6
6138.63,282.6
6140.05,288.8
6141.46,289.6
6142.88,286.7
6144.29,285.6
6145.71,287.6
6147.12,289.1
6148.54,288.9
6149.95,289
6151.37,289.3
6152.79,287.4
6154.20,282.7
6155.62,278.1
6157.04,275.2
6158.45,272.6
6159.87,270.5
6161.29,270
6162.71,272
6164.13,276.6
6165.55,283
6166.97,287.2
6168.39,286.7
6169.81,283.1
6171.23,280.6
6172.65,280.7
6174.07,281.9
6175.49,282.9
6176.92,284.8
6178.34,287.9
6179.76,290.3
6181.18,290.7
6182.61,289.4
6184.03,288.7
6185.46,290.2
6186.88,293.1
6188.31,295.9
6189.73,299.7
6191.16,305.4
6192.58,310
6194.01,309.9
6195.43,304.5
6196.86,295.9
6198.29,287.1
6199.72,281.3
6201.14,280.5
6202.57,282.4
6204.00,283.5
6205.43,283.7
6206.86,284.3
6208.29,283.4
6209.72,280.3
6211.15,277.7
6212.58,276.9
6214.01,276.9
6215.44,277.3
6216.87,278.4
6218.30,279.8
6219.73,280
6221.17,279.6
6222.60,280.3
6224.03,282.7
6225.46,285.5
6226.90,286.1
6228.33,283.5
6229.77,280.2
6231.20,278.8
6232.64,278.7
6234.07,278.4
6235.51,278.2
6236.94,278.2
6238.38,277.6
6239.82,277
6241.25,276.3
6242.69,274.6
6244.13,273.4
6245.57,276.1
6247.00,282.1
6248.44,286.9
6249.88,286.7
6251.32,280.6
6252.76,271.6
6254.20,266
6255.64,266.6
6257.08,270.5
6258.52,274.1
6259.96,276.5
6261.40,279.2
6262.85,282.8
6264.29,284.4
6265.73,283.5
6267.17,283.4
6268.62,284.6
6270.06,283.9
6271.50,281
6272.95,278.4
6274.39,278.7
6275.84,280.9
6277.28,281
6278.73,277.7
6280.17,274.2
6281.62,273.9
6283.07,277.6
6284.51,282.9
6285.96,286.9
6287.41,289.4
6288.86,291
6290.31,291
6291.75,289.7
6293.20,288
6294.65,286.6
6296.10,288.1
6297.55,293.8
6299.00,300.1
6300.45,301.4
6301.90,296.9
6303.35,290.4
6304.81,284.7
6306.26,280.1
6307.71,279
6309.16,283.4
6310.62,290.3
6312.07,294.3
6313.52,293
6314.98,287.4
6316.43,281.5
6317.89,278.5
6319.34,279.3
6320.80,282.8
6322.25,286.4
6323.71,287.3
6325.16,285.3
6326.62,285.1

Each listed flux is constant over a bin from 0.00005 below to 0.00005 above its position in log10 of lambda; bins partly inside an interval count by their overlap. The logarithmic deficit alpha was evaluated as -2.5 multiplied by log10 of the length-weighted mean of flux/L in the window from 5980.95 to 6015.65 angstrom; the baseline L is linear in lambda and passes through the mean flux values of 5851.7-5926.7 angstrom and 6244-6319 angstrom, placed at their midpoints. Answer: -0.03 mag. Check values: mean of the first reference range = 288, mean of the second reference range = 283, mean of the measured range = 293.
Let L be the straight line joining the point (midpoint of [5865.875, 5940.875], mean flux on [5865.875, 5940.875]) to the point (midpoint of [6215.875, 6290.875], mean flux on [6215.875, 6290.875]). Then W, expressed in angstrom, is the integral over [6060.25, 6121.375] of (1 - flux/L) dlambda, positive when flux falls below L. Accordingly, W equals -2.6 angstrom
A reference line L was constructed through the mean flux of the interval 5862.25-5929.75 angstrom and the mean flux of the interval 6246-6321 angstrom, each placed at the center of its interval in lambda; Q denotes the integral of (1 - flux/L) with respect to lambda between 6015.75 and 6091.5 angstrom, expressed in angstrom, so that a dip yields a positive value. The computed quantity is -2.7 angstrom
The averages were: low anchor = 288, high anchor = 283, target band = 297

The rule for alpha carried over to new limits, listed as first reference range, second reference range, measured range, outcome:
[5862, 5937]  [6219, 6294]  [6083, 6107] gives -0.04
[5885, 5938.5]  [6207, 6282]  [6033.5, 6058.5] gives -0.07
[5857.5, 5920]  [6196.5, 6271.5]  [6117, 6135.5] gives -0.05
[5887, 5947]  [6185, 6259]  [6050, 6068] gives -0.03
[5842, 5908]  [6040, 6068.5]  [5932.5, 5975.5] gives -0.01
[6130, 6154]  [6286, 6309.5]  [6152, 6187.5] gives 0.02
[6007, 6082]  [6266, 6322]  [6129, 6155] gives 0.01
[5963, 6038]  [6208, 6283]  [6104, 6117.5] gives -0.05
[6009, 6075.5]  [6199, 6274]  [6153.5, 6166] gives 0.04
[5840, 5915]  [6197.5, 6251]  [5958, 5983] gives -0.04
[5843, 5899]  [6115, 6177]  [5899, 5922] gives -0.01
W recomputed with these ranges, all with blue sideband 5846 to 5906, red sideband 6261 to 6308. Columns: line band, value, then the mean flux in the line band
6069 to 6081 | -0.6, 300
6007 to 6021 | 0.1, 286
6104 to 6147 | -1.3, 294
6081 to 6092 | -0.3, 293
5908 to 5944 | -0.9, 295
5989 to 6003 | -0.8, 303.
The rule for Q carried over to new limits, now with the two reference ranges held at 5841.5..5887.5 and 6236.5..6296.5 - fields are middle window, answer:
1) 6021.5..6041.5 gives -0.7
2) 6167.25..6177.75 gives 0.0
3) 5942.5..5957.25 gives 0.1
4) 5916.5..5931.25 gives 0.2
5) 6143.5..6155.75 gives -0.1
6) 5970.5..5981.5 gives -0.3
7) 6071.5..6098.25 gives -0.9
